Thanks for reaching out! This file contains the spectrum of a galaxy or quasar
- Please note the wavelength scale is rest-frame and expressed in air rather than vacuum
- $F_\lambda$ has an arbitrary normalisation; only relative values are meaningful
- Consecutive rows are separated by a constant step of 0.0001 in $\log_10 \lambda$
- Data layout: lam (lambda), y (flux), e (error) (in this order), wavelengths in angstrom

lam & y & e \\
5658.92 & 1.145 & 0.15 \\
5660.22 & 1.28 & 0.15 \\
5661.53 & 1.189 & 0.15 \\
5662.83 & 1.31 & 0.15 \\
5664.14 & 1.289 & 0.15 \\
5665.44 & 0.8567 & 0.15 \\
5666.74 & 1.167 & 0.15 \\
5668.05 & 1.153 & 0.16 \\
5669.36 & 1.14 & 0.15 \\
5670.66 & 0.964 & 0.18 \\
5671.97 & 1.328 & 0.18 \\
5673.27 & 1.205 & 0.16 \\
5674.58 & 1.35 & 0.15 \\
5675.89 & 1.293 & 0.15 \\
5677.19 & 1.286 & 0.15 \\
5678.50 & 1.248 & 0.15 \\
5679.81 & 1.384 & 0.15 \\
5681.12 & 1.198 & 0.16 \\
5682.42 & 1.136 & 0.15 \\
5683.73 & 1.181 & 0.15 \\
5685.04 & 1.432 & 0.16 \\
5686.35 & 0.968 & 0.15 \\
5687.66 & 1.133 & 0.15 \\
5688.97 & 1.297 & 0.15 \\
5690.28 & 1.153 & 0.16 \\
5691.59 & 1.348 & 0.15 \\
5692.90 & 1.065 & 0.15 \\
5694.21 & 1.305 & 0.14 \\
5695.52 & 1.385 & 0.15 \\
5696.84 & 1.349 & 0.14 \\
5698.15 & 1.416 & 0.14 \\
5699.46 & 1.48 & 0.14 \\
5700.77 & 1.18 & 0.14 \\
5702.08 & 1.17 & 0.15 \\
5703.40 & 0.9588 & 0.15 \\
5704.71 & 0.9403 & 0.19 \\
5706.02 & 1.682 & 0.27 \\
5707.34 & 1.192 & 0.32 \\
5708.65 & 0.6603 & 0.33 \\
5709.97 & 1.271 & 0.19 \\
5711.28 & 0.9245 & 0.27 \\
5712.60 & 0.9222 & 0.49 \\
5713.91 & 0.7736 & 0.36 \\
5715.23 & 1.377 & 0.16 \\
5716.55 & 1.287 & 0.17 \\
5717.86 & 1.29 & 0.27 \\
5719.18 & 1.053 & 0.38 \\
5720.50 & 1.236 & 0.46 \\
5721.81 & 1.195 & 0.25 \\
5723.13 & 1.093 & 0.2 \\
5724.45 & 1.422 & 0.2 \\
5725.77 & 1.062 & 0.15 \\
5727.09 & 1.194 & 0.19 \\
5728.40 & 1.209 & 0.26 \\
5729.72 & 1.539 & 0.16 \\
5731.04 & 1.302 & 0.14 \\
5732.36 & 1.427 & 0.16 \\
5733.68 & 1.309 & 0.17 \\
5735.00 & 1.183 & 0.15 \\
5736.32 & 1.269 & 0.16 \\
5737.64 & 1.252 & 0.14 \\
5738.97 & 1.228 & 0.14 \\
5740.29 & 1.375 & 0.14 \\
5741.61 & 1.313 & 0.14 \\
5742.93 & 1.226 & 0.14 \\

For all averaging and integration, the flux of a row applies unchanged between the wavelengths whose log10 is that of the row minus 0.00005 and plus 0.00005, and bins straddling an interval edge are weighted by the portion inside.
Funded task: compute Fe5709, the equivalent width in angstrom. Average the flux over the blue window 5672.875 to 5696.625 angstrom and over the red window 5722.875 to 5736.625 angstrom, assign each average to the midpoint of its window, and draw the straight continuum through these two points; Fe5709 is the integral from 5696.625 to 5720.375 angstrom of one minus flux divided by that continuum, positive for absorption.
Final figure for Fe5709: 1.92 angstrom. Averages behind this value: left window 1.24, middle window 1.16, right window 1.28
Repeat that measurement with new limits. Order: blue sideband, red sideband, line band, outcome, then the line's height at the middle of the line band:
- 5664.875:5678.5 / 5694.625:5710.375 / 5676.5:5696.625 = -0.6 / 1.2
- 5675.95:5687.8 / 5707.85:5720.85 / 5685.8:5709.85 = -1.1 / 1.15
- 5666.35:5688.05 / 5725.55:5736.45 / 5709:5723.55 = 1.7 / 1.27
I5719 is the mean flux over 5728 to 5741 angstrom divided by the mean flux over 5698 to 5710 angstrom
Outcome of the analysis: 1.11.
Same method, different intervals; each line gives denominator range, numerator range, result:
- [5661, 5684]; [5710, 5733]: 0.99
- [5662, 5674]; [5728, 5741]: 1.13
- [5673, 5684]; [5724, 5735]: 1.03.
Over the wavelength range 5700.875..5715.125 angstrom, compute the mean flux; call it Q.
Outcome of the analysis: 1.07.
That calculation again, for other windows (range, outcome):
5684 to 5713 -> 1.19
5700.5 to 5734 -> 1.18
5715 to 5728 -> 1.22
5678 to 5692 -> 1.22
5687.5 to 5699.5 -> 1.29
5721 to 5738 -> 1.27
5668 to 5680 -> 1.23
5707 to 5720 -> 1.07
